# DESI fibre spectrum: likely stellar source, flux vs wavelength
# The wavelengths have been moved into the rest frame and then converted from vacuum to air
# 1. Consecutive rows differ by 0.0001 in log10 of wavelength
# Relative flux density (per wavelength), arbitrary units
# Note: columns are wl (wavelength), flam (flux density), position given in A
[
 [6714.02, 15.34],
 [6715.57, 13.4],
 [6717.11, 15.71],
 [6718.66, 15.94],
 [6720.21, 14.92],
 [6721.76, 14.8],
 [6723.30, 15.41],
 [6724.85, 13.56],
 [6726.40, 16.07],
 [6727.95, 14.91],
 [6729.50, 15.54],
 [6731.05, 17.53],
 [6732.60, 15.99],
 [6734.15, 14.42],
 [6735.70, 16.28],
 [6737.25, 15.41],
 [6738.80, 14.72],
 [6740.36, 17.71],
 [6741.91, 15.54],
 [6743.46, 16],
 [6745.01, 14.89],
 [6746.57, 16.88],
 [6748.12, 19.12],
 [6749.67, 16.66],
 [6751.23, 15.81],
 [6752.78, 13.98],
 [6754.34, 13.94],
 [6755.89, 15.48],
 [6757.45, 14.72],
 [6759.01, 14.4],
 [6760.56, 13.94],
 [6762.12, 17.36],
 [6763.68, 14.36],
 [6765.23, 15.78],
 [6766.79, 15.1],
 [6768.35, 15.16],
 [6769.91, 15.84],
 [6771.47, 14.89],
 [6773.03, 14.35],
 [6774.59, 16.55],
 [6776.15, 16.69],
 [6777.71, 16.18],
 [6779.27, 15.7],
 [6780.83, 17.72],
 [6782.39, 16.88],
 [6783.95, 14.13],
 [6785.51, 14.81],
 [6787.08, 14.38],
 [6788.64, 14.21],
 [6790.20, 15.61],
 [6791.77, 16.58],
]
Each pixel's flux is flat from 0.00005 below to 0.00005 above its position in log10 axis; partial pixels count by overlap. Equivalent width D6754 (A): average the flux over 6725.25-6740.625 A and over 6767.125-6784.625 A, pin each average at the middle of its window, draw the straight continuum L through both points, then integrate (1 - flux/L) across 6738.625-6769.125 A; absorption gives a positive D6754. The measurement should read 0.3 A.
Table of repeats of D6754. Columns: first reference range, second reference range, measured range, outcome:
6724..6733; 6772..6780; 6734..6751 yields -0.59 A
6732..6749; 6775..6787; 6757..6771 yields 0.71 A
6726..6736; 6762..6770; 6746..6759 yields -0.12 A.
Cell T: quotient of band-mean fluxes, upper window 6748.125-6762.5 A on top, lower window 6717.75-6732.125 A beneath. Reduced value 1.0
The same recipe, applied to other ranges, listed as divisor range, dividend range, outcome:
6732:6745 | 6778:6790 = 0.98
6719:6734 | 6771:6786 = 1.03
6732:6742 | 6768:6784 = 1.01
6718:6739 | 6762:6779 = 1.01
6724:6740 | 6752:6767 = 0.96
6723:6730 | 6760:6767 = 1.02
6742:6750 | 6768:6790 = 0.94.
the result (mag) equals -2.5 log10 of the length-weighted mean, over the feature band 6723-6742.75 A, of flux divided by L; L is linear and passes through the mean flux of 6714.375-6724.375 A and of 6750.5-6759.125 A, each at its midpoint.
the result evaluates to -0.05 mag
